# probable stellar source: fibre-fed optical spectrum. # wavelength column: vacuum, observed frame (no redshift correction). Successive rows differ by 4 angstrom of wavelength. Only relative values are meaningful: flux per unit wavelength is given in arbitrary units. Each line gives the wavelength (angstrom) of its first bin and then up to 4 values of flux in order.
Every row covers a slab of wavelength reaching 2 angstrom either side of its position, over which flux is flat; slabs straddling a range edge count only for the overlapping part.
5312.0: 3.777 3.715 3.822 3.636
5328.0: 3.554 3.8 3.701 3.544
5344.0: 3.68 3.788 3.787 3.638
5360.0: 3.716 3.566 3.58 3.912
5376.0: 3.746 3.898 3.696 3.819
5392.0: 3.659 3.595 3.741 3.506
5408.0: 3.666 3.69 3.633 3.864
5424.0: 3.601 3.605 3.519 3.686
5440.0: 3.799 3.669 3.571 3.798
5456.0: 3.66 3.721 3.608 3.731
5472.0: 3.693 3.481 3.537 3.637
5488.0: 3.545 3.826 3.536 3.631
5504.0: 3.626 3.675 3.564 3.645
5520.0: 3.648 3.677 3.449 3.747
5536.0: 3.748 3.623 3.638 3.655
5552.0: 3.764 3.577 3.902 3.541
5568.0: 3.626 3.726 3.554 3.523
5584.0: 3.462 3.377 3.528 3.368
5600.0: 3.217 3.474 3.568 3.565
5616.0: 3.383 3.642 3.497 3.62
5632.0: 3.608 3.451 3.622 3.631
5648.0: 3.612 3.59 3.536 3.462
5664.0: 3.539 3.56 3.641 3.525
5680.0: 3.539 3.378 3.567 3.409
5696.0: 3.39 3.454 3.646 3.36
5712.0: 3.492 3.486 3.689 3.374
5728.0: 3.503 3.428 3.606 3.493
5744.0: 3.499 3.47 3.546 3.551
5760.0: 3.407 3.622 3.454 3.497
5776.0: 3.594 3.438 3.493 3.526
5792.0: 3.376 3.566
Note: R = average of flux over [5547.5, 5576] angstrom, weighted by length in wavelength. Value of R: 3.68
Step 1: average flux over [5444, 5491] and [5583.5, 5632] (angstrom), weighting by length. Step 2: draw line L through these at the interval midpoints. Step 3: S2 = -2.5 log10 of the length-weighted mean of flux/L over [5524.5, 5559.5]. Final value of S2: -0.03 mag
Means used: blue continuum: 3.64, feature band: 3.66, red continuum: 3.48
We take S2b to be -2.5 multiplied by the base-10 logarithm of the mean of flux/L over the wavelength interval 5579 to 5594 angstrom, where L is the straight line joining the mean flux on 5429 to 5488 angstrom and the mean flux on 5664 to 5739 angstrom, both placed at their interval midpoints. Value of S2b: 0.03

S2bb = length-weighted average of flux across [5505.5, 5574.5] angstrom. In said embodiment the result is 3.66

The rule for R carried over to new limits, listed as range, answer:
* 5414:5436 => 3.65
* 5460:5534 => 3.63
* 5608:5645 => 3.56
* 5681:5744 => 3.49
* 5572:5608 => 3.46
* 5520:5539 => 3.65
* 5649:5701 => 3.51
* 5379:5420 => 3.69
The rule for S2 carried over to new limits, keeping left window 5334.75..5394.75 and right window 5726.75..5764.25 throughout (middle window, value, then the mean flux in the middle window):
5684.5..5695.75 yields 0.02 mag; 3.46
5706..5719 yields 0.02 mag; 3.46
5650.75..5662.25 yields 0.01 mag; 3.53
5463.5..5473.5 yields -0.01 mag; 3.69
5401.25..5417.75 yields 0.02 mag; 3.63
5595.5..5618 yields 0.05 mag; 3.43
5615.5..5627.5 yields 0.01 mag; 3.54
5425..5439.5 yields 0.02 mag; 3.62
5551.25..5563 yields -0.04 mag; 3.73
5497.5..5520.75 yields 0.00 mag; 3.63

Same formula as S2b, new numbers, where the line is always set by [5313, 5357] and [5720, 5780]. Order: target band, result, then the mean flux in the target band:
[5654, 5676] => 0.00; 3.55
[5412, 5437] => 0.00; 3.65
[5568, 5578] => -0.01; 3.64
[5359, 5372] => 0.01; 3.66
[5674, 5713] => 0.02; 3.48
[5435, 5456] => -0.02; 3.7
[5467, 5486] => 0.01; 3.61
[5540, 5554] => -0.02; 3.68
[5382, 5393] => -0.02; 3.73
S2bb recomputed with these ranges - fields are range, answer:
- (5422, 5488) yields 3.64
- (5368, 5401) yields 3.75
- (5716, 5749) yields 3.51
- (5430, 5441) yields 3.66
